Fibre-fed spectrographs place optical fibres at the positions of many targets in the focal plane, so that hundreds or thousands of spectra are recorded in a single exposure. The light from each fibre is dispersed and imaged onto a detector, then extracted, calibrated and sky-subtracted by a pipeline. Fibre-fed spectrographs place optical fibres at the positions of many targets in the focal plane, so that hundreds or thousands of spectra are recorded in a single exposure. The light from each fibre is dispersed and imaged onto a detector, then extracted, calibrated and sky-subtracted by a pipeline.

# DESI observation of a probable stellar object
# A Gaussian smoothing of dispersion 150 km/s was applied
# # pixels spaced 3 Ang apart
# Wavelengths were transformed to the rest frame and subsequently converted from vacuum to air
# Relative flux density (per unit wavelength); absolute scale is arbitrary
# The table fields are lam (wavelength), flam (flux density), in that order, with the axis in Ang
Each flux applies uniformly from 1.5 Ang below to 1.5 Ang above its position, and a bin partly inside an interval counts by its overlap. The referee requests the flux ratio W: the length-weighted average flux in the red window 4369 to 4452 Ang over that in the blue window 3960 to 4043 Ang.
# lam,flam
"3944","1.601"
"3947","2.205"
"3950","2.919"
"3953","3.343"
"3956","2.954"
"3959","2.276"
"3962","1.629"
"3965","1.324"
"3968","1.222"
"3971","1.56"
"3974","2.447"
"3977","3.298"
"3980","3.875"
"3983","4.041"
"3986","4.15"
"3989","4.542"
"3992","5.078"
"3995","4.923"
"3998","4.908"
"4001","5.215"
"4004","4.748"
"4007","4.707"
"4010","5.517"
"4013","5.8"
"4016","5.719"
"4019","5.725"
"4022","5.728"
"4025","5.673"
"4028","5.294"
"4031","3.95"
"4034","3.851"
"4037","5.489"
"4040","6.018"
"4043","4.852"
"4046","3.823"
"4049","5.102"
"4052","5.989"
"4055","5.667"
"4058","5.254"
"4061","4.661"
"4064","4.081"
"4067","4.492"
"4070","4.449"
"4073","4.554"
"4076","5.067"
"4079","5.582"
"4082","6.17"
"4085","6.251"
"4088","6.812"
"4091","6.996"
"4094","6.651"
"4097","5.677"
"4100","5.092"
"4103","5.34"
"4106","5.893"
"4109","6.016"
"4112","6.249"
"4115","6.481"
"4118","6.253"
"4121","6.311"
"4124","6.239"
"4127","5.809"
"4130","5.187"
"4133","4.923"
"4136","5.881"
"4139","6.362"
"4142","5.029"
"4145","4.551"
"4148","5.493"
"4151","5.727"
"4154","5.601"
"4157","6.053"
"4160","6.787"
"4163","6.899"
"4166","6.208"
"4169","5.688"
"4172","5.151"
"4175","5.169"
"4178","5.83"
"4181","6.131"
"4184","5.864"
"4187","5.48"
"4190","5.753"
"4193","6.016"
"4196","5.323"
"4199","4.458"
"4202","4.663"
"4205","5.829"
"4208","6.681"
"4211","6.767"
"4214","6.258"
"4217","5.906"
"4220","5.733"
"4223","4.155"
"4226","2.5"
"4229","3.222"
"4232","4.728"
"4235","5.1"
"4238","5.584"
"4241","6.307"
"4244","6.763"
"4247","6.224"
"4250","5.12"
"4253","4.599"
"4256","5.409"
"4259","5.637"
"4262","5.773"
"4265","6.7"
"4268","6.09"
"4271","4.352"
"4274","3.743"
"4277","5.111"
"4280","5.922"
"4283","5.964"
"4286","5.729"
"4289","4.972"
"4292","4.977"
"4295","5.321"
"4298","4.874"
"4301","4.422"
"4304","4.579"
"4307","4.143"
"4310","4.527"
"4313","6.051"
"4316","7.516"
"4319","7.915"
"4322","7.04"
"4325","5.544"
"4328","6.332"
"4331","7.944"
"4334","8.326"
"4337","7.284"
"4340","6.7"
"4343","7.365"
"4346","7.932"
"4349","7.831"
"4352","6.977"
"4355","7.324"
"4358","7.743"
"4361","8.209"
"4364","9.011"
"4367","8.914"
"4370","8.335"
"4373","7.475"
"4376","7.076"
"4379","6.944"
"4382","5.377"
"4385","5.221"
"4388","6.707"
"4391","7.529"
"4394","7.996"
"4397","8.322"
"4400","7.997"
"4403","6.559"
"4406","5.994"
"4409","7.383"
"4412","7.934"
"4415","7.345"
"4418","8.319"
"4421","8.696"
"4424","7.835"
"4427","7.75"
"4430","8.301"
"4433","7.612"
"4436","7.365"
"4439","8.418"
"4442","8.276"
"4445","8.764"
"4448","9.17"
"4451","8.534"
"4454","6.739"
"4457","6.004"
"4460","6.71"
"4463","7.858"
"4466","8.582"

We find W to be 1.8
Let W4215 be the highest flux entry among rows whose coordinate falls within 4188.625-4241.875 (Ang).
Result 6.767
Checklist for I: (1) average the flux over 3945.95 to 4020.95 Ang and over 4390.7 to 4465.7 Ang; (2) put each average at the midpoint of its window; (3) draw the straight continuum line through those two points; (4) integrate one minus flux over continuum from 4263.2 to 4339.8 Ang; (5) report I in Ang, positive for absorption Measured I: 9.3 Ang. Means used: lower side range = 3.79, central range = 5.83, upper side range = 7.75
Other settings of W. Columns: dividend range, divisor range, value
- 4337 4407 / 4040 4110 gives 1.36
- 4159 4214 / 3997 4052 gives 1.13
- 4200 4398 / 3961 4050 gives 1.42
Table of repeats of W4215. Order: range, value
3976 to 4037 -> 5.8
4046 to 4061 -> 5.989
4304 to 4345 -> 8.326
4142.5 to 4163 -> 6.899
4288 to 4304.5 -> 5.321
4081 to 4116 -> 6.996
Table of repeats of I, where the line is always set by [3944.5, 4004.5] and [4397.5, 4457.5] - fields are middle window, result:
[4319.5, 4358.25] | -1.96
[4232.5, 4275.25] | 3.76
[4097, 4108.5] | -2.43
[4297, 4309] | 3.77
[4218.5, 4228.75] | 3.09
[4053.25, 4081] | -4.63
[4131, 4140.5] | -1.57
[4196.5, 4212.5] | -0.24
